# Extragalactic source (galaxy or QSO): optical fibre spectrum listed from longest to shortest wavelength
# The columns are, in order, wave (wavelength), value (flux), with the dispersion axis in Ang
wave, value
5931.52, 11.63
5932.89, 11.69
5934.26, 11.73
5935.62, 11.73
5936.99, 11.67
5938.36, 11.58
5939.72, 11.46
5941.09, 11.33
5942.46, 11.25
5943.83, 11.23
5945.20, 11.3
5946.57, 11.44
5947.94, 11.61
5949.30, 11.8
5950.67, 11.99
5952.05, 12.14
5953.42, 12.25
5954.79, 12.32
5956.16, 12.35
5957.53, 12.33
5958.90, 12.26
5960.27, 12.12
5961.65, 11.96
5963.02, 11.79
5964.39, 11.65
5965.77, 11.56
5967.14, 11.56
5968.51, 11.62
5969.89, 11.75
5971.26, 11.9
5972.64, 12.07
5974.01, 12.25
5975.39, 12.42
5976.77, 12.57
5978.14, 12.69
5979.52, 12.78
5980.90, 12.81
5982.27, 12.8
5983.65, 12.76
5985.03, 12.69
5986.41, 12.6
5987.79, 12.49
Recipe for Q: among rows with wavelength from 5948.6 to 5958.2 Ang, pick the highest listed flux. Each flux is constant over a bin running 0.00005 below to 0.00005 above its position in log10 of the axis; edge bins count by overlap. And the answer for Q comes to 12.35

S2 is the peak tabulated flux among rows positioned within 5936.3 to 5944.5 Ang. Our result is 11.67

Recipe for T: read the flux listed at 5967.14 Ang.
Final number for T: 11.56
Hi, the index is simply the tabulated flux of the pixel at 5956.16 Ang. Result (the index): 12.35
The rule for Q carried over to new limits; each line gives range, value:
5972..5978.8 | 12.69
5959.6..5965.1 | 12.12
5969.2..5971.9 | 11.9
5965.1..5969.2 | 11.62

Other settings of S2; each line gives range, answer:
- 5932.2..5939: 11.73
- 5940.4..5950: 11.8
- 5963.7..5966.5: 11.65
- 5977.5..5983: 12.81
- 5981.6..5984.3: 12.8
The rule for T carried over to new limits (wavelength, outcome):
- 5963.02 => 11.79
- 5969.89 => 11.75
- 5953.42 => 12.25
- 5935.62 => 11.73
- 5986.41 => 12.6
